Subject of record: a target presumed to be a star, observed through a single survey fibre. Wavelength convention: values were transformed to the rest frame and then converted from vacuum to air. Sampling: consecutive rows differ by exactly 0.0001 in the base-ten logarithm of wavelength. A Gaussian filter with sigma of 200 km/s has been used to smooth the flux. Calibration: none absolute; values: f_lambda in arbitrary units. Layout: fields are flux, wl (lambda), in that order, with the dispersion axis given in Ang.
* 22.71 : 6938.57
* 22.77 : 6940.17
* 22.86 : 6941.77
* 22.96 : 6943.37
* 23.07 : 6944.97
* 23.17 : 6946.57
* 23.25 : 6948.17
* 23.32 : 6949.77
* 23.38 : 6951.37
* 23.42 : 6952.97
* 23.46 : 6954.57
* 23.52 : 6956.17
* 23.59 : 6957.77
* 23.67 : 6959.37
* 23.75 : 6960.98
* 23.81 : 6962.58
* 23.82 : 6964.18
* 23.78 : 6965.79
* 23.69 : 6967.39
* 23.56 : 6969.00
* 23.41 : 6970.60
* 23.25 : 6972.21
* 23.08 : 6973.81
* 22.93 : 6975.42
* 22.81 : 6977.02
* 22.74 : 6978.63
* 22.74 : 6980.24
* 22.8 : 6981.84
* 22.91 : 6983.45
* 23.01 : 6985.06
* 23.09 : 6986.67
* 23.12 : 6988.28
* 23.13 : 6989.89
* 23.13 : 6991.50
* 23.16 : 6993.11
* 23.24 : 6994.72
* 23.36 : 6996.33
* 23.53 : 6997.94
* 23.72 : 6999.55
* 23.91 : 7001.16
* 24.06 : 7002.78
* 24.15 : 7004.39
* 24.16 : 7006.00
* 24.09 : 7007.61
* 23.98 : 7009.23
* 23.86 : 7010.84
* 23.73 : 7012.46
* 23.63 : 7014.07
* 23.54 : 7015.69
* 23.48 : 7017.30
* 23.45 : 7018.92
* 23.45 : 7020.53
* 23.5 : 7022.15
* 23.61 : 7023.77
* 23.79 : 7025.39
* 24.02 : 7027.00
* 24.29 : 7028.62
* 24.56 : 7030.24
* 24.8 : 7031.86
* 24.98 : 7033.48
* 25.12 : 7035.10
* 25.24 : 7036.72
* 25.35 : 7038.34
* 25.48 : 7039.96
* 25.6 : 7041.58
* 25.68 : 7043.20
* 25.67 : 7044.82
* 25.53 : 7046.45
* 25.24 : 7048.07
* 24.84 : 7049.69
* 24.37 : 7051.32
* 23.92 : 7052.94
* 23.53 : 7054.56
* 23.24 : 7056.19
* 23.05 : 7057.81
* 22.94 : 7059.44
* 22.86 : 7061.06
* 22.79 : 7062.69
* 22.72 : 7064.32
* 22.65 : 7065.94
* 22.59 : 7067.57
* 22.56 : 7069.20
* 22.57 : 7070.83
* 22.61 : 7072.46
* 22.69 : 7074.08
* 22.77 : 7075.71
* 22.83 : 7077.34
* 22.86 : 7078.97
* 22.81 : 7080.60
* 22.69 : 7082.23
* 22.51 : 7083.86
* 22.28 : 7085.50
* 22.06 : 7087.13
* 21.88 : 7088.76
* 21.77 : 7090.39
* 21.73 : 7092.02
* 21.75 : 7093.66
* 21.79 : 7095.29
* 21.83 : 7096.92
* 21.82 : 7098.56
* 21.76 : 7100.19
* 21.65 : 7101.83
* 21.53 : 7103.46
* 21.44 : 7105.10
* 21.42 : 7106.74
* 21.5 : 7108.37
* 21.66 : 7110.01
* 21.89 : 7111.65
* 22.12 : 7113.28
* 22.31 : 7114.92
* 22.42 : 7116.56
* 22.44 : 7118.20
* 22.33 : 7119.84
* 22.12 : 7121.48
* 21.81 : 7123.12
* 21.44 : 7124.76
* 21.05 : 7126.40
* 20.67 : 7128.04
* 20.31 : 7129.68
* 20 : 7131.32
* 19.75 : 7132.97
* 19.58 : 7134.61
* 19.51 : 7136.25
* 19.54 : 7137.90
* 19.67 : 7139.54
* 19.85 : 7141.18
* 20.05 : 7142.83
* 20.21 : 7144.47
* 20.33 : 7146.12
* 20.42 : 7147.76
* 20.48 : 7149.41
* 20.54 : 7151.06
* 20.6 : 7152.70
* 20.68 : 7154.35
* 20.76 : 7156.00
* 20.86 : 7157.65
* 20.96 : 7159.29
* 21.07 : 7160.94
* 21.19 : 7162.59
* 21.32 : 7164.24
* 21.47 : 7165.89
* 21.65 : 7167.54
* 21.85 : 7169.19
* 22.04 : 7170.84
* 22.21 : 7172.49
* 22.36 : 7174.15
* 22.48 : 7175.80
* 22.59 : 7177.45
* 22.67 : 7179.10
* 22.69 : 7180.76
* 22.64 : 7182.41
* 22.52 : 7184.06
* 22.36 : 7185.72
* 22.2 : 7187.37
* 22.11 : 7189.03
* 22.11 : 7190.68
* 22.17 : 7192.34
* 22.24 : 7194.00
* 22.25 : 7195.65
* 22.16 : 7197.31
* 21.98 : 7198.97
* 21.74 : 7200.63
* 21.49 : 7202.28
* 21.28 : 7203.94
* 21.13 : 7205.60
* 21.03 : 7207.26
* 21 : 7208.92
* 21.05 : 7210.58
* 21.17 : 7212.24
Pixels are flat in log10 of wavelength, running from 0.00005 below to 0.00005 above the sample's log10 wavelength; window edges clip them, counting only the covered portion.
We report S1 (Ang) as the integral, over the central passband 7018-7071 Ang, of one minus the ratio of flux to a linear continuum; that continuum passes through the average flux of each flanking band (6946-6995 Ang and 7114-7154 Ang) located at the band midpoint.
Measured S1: -4.7 Ang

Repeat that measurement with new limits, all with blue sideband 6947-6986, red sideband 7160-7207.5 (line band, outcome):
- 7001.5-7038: -1.74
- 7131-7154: 2.25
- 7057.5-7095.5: 0.24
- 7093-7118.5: 0.72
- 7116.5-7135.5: 1.05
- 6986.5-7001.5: -0.12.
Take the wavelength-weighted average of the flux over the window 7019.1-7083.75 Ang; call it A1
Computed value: 23.8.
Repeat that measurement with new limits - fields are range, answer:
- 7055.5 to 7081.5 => 22.8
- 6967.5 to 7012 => 23.4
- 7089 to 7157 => 21.1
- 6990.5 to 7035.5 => 23.9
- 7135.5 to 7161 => 20.3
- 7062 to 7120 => 22.2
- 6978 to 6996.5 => 23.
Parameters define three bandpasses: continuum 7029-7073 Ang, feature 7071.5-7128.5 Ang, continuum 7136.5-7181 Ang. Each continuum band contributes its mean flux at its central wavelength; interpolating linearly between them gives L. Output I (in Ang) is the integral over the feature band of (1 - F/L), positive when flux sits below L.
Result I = 1.8 Ang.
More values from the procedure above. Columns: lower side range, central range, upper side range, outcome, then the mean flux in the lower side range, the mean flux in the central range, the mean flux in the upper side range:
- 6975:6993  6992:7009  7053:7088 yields -0.61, 23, 23.7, 22.8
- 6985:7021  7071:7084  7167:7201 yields 0.17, 23.6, 22.7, 22.2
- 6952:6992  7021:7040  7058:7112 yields -1.48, 23.3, 24.5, 22.2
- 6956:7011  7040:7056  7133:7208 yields -1.53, 23.4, 24.9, 21.3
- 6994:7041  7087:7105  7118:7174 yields 0.29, 24.1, 21.8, 20.8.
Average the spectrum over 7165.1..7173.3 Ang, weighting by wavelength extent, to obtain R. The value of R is 21.9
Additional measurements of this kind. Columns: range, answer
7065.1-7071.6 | 22.6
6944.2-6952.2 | 23.2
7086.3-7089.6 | 22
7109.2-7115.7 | 22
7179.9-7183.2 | 22.6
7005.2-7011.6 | 24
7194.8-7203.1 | 21.9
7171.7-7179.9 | 22.5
